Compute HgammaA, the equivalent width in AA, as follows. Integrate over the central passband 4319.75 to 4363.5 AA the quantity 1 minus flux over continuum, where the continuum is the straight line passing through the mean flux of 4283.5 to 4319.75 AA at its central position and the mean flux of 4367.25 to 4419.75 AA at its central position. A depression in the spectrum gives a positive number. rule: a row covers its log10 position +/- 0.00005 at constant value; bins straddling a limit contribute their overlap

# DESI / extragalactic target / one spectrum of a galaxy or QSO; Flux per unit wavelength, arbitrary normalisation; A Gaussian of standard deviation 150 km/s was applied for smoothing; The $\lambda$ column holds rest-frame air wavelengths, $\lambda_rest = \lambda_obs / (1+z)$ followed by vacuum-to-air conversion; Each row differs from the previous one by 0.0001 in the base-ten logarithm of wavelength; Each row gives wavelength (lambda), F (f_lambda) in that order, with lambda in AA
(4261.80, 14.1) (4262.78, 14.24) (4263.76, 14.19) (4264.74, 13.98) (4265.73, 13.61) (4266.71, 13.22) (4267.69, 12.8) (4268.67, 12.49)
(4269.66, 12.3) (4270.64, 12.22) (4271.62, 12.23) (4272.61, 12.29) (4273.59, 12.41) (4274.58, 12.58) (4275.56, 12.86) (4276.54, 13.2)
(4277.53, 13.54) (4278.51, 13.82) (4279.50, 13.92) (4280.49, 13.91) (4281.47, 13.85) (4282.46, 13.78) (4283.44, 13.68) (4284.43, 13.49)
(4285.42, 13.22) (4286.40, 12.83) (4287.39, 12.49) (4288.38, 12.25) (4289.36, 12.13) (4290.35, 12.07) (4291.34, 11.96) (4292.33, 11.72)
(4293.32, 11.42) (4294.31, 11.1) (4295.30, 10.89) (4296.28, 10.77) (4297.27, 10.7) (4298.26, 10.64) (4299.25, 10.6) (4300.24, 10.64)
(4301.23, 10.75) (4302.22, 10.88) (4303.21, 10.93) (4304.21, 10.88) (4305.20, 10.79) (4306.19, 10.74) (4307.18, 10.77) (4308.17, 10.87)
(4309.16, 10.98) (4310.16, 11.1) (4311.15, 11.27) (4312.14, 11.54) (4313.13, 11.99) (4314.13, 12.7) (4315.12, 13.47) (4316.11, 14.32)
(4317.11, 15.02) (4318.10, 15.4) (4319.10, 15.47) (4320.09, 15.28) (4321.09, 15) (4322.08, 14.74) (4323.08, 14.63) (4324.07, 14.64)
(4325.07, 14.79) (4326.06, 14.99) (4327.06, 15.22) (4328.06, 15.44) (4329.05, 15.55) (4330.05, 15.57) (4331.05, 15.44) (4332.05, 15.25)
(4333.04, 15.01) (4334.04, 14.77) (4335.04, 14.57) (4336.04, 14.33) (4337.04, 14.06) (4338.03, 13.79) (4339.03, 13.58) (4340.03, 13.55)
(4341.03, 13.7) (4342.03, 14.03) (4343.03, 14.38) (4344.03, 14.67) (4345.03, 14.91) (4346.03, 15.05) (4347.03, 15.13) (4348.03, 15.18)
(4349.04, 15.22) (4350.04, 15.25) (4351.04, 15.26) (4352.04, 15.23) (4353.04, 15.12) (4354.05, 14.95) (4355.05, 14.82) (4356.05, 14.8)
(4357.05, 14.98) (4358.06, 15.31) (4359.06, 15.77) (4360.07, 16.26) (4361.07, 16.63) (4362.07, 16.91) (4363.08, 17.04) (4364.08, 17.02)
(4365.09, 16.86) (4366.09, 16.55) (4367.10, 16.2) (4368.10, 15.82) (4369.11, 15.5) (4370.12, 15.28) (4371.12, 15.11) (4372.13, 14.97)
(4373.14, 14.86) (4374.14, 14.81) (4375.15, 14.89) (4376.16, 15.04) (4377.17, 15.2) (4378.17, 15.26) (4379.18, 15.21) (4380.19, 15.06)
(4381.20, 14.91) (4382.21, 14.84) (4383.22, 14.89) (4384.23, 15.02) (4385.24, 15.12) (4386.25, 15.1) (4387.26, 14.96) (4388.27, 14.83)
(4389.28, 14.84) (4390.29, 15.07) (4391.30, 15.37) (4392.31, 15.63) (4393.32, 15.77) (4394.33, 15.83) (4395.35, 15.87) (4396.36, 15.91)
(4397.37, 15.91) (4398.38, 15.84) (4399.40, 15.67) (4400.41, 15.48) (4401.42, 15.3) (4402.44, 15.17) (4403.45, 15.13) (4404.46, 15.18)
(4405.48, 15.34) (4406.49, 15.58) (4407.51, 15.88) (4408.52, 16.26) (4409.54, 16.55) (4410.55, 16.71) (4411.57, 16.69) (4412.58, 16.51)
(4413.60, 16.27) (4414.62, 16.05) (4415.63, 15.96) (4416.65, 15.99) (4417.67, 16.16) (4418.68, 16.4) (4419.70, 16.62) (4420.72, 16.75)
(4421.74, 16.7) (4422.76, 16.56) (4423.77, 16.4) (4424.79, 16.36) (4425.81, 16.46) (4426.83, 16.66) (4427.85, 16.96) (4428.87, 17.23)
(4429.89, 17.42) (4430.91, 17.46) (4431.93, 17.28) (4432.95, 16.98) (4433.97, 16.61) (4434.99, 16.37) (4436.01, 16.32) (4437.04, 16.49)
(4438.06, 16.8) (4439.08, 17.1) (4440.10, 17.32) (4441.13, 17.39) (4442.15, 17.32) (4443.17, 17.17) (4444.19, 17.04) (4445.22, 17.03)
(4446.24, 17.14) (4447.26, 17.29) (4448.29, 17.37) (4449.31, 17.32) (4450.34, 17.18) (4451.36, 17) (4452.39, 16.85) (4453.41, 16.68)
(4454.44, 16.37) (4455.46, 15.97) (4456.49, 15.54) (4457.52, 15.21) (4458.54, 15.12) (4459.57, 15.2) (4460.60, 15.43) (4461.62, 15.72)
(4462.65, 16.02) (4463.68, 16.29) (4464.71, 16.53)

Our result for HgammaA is -4.91 AA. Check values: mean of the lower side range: 11.9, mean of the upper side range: 15.5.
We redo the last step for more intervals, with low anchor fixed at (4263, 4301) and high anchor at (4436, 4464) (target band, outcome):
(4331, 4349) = -0.8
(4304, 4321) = 0.9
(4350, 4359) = -0.5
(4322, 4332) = -1.1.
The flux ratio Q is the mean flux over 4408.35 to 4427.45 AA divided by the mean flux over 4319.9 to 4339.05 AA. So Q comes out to 1.11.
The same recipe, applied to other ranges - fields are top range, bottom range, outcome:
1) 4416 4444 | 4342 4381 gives 1.09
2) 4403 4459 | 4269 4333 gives 1.29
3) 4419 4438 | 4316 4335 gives 1.11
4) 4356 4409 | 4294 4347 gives 1.17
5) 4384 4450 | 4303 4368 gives 1.13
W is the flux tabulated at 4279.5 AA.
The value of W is 13.92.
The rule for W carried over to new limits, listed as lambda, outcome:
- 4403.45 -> 15.13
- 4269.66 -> 12.3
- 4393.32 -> 15.77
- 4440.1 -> 17.32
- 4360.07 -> 16.26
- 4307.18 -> 10.77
